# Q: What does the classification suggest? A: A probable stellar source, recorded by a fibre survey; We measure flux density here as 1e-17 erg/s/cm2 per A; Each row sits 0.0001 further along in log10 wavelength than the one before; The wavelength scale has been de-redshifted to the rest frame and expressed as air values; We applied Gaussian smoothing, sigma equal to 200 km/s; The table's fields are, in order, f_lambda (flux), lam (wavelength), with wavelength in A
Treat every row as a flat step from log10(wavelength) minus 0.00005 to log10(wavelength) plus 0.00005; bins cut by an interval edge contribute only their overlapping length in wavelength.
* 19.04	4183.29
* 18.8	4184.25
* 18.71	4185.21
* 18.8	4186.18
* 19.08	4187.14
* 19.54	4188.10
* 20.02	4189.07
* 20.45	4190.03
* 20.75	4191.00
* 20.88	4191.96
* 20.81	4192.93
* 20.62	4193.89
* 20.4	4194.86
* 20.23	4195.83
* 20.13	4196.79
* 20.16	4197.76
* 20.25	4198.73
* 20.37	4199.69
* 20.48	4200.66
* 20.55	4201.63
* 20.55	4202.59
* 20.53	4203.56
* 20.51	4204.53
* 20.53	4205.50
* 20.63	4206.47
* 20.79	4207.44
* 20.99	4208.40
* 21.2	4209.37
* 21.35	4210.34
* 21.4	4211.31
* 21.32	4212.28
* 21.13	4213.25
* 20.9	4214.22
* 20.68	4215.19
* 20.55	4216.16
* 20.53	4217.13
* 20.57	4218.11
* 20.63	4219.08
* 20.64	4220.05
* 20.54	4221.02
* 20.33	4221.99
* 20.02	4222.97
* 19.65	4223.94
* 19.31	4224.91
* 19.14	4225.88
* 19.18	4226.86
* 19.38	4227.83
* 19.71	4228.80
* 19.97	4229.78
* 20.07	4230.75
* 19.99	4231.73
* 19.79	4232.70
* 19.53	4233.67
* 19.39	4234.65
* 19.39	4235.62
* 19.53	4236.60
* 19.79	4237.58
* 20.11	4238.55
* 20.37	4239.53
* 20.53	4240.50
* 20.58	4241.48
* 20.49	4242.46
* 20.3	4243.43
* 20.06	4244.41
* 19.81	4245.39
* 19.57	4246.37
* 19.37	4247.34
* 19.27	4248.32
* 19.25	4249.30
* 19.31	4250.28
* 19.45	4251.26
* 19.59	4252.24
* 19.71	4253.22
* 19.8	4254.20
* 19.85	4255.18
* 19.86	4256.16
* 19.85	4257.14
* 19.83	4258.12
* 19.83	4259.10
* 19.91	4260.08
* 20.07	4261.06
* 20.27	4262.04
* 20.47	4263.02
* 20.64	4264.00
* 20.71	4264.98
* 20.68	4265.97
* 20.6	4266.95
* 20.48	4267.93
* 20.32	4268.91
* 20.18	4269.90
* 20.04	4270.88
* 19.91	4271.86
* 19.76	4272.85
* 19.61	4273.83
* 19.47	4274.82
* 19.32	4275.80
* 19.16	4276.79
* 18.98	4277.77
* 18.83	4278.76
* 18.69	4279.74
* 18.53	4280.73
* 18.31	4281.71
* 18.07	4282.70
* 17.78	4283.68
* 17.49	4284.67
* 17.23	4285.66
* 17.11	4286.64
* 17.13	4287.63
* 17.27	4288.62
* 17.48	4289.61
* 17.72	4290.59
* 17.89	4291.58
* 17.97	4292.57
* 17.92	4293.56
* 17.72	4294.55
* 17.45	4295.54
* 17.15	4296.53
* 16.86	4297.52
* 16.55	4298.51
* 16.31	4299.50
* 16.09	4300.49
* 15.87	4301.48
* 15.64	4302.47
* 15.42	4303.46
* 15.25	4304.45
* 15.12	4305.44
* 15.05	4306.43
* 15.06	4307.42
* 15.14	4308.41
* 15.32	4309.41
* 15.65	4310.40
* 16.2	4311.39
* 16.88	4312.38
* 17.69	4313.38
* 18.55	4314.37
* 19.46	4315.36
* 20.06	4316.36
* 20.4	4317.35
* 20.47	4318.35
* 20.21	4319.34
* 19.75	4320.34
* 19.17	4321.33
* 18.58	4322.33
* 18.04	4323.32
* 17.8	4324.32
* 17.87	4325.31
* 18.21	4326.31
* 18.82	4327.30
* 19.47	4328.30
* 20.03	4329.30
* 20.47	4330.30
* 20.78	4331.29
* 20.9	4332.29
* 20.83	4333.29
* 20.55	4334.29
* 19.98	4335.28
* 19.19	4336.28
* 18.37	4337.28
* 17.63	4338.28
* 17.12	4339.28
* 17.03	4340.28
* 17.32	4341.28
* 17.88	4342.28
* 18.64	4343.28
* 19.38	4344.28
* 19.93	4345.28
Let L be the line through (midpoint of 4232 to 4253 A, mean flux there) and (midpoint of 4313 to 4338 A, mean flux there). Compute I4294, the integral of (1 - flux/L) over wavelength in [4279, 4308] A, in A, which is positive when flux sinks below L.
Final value 3.8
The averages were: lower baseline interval 19.8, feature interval 17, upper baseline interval 19.4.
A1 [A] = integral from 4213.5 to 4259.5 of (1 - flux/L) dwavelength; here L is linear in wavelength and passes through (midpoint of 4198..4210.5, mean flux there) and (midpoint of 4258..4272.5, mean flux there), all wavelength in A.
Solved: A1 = 1.2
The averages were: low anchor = 20.7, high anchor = 20.3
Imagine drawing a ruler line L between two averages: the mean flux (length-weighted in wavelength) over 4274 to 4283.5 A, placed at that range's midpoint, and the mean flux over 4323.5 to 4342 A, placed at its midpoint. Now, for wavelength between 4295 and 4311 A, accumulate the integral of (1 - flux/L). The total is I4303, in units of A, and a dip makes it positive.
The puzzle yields 2.6 A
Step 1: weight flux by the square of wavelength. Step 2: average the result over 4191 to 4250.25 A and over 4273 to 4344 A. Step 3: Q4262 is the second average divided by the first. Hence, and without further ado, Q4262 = 0.93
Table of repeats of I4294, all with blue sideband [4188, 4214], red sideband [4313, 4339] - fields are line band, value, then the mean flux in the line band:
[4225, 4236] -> 0.4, 19.6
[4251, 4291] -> 1.3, 19.3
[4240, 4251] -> 0.2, 19.9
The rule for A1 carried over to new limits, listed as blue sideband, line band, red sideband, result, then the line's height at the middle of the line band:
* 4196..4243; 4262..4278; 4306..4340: -0.5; 19.4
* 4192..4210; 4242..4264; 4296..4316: -1.7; 18.4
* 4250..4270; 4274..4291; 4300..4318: 0.3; 18.5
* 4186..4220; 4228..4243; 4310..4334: 0.1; 20.1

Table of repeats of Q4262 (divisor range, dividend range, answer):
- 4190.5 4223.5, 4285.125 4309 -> 0.84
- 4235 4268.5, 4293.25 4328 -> 0.89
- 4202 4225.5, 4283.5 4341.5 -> 0.91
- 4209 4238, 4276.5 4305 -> 0.89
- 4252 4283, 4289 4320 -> 0.88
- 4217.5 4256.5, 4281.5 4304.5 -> 0.88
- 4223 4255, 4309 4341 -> 0.99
